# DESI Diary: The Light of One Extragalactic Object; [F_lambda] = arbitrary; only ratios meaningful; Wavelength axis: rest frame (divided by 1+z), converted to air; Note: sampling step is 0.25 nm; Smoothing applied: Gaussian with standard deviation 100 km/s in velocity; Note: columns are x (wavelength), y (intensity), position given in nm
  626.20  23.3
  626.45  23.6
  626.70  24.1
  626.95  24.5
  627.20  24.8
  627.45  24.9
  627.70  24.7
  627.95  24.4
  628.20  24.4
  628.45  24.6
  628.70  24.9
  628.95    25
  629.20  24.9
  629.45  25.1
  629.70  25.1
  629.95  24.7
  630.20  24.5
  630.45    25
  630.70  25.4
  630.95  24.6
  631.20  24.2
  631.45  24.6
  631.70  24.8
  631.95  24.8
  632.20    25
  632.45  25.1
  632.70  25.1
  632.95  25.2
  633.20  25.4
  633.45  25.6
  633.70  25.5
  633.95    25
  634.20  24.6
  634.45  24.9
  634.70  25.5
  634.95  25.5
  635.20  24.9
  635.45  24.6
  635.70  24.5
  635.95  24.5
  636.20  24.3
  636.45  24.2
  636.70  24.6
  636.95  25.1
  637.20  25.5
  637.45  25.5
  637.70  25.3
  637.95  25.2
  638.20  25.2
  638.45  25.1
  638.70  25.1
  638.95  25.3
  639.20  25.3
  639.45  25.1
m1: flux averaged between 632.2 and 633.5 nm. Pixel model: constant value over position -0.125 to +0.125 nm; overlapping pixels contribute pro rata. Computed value 25.2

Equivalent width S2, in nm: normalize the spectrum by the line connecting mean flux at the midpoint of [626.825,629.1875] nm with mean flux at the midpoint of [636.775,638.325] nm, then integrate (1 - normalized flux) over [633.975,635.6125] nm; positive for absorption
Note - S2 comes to 0.01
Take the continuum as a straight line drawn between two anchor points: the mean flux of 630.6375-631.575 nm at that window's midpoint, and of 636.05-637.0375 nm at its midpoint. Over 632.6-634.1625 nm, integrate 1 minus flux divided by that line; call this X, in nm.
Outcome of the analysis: -0.04 nm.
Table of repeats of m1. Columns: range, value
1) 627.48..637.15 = 24.9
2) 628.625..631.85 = 24.8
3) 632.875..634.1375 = 25.3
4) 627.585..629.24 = 24.7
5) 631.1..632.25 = 24.7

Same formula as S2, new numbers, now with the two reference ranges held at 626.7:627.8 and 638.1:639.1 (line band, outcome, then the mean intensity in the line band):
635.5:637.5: 0.027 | 24.7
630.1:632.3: 0.006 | 24.8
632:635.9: -0.018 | 25.1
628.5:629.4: -0.007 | 24.9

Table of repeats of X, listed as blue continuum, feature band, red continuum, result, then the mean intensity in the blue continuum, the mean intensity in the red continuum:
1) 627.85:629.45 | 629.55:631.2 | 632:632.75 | 0.00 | 24.7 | 25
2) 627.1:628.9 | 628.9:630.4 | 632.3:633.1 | 0.00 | 24.7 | 25.1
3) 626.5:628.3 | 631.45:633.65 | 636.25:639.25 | -0.03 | 24.5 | 25.1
